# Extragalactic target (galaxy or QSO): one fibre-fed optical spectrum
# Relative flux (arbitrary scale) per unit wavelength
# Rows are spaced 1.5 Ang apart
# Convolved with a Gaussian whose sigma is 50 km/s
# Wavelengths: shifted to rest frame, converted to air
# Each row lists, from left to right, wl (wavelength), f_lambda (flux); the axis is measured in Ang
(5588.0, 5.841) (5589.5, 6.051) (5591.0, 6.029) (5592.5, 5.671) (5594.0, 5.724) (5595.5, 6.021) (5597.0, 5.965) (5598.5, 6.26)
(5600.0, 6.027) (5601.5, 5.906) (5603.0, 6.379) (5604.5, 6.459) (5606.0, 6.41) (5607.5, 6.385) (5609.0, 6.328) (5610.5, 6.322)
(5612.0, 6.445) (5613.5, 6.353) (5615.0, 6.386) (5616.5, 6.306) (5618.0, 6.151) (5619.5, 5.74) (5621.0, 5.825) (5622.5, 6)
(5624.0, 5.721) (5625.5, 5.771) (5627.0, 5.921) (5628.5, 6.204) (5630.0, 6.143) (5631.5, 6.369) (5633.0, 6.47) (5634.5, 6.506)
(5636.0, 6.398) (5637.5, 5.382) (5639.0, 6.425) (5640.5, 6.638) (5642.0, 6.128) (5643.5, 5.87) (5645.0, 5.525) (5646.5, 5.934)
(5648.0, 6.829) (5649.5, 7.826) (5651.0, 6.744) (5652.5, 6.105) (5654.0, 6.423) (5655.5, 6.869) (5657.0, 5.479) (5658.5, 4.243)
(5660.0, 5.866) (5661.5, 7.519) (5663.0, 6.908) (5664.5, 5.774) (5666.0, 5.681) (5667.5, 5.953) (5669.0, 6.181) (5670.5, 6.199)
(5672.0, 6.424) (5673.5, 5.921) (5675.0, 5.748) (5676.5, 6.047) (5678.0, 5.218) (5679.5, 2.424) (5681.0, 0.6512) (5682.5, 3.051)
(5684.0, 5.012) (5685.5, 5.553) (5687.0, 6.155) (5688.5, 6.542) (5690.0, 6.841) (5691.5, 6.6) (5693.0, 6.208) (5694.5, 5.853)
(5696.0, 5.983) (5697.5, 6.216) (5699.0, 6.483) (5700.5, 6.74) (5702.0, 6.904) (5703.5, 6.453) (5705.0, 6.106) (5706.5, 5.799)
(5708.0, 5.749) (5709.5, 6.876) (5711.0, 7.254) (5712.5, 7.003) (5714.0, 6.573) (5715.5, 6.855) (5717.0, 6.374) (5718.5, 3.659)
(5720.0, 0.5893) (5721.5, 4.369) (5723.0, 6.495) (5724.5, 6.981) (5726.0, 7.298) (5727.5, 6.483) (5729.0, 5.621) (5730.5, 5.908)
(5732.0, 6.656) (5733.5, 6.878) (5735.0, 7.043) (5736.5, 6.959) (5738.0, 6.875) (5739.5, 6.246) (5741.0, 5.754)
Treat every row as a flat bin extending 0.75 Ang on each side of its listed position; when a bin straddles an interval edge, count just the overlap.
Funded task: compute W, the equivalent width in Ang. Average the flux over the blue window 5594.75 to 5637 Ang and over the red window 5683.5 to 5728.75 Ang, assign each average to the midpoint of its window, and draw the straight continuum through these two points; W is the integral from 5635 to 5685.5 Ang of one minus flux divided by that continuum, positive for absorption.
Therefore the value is 3.2 Ang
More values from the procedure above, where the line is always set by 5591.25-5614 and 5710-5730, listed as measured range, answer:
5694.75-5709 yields -0.94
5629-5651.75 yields -1.07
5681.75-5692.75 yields 0.40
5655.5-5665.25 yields -0.05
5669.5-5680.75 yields 1.38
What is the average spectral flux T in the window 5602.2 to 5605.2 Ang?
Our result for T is 6.41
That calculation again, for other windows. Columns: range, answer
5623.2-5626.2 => 5.75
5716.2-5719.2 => 5.07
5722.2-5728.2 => 6.8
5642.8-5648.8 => 6.06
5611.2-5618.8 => 6.32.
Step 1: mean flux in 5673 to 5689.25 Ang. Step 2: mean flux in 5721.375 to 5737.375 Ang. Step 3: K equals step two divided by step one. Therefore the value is 1.4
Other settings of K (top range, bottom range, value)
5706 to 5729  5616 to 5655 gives 0.95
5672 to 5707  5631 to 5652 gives 0.88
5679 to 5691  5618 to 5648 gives 0.76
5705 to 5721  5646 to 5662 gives 0.90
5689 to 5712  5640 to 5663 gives 1.02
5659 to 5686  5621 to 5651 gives 0.86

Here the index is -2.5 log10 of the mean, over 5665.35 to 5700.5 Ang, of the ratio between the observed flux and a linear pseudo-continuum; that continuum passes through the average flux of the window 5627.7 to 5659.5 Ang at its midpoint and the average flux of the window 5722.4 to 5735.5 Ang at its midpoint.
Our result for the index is 0.15 mag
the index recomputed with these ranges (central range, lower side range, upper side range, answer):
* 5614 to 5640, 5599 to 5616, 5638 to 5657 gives 0.042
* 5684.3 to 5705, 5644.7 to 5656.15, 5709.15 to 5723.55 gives -0.076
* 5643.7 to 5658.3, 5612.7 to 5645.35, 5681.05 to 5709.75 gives -0.047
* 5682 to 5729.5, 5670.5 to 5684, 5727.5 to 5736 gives -0.088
